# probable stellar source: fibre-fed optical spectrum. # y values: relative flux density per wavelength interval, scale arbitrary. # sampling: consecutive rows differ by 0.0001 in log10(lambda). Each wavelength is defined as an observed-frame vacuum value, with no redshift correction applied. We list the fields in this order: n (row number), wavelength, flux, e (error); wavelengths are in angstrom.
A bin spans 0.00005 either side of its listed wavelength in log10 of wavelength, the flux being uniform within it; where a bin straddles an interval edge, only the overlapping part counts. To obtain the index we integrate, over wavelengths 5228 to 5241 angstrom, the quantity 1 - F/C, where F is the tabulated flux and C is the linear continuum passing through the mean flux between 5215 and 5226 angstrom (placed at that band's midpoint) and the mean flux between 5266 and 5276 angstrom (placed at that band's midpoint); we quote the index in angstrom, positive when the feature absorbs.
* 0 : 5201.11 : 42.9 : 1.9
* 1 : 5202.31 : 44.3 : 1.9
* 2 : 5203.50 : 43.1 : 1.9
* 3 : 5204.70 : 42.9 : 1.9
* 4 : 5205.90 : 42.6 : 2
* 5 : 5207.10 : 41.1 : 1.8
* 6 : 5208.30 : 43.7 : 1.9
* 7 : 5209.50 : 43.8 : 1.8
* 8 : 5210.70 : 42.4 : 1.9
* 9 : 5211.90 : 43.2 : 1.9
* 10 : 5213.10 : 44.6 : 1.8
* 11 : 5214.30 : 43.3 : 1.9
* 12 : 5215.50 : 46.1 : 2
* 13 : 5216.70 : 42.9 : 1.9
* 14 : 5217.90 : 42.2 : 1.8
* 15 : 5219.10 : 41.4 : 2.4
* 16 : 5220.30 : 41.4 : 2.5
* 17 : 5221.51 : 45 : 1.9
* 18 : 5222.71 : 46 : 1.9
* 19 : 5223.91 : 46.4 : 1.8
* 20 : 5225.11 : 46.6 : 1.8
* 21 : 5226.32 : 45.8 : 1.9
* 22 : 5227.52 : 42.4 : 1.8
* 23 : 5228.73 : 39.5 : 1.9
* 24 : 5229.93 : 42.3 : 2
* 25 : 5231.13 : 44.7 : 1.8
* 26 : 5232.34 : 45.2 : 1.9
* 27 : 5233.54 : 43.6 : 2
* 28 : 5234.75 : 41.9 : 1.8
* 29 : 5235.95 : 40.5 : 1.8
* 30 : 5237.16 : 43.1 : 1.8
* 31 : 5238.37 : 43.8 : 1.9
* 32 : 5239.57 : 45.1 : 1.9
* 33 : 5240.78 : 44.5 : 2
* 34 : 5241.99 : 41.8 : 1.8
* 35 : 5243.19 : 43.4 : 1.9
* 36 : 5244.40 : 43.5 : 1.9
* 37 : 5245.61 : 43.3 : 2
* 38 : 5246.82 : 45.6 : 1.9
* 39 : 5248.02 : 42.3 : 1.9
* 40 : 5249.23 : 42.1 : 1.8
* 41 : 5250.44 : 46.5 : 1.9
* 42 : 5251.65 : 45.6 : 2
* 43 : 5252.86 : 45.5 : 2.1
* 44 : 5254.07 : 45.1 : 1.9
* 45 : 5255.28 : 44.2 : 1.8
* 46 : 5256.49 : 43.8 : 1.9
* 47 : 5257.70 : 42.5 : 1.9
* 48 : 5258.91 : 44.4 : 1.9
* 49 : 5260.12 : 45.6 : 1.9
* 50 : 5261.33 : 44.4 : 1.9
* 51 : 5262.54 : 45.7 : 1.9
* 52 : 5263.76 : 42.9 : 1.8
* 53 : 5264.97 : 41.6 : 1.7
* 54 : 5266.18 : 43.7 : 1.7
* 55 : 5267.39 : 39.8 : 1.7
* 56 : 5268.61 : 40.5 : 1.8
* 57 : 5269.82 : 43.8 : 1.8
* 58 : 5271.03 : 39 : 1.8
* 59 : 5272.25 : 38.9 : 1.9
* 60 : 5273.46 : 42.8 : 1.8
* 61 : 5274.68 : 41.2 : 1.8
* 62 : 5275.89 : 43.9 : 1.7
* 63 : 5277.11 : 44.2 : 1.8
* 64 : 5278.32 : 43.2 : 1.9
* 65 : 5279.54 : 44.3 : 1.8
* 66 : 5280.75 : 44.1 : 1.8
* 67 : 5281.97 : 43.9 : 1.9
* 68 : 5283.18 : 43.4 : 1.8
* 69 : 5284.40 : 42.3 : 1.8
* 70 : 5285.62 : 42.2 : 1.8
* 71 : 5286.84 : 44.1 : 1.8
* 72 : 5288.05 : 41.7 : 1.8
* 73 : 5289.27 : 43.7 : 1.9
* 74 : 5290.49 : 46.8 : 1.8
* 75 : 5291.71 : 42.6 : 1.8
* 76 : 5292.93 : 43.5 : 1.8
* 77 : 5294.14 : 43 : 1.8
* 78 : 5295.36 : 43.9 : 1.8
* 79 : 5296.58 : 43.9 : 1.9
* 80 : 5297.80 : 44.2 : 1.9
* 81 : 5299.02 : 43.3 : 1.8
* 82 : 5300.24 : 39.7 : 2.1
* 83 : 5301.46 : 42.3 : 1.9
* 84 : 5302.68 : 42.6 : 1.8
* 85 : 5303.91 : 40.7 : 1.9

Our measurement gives 0.1 angstrom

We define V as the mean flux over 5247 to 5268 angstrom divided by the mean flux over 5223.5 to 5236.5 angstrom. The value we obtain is 1.0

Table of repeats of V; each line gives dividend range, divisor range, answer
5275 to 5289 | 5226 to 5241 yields 1.00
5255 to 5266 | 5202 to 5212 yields 1.02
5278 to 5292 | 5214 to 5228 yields 0.99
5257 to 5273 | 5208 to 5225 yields 0.97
